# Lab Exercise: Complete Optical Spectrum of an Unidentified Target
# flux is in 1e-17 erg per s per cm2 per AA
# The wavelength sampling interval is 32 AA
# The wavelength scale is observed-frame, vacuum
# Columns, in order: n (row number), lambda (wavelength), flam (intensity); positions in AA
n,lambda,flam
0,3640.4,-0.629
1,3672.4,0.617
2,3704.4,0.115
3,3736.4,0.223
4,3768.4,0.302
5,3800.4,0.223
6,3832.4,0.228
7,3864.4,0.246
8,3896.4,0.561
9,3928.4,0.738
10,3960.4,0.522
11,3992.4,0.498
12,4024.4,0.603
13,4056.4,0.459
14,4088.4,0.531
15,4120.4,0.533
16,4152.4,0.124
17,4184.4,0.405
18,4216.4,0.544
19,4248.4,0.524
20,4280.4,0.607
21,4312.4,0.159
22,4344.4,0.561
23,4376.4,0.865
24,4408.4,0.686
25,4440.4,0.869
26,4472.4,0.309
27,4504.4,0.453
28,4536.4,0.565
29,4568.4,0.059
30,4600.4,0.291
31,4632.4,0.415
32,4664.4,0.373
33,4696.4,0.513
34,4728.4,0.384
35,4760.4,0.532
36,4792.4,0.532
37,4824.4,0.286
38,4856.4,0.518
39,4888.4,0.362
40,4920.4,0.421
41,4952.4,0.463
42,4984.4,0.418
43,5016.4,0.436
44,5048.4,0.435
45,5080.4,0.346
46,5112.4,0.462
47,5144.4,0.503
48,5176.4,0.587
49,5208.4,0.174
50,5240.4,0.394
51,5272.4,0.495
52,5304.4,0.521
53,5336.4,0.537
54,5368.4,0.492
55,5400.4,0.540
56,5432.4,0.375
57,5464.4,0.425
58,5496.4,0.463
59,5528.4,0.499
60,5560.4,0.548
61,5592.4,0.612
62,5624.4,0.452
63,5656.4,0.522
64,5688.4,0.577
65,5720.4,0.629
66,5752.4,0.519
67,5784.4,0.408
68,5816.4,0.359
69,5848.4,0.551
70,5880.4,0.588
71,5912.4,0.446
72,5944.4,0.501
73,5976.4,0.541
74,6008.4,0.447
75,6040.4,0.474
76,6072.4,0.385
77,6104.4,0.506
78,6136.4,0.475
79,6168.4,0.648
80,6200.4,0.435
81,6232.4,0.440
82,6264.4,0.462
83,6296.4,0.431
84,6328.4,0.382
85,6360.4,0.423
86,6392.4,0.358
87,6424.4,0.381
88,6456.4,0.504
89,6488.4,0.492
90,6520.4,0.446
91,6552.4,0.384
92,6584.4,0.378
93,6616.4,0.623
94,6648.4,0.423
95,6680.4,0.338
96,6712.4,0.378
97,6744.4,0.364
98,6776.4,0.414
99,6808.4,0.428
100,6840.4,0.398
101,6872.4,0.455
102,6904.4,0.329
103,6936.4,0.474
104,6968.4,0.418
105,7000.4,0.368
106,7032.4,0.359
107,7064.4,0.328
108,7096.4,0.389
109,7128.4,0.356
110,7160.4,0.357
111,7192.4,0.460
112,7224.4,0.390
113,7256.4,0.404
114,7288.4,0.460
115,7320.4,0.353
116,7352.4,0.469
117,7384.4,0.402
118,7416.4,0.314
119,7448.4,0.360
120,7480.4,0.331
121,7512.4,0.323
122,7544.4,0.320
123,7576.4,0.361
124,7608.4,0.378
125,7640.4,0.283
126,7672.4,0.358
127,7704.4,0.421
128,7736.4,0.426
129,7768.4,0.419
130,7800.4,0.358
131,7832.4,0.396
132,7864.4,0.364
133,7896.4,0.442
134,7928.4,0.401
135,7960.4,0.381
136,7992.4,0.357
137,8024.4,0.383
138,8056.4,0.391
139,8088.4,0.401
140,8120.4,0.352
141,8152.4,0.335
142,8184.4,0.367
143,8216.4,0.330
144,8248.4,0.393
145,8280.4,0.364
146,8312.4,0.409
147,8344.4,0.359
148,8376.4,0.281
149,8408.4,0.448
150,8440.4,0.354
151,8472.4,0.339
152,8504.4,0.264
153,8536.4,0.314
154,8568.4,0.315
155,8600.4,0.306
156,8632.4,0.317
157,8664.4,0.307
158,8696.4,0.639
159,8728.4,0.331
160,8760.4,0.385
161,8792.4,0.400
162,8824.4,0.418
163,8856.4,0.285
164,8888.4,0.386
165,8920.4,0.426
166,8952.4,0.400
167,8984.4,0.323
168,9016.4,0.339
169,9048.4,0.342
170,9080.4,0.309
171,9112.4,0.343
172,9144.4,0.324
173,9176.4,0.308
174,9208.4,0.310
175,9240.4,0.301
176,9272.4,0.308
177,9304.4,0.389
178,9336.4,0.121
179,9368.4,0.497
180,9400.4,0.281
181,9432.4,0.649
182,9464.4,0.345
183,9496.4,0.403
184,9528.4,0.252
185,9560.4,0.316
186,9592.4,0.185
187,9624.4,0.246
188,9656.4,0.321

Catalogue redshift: 0.32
